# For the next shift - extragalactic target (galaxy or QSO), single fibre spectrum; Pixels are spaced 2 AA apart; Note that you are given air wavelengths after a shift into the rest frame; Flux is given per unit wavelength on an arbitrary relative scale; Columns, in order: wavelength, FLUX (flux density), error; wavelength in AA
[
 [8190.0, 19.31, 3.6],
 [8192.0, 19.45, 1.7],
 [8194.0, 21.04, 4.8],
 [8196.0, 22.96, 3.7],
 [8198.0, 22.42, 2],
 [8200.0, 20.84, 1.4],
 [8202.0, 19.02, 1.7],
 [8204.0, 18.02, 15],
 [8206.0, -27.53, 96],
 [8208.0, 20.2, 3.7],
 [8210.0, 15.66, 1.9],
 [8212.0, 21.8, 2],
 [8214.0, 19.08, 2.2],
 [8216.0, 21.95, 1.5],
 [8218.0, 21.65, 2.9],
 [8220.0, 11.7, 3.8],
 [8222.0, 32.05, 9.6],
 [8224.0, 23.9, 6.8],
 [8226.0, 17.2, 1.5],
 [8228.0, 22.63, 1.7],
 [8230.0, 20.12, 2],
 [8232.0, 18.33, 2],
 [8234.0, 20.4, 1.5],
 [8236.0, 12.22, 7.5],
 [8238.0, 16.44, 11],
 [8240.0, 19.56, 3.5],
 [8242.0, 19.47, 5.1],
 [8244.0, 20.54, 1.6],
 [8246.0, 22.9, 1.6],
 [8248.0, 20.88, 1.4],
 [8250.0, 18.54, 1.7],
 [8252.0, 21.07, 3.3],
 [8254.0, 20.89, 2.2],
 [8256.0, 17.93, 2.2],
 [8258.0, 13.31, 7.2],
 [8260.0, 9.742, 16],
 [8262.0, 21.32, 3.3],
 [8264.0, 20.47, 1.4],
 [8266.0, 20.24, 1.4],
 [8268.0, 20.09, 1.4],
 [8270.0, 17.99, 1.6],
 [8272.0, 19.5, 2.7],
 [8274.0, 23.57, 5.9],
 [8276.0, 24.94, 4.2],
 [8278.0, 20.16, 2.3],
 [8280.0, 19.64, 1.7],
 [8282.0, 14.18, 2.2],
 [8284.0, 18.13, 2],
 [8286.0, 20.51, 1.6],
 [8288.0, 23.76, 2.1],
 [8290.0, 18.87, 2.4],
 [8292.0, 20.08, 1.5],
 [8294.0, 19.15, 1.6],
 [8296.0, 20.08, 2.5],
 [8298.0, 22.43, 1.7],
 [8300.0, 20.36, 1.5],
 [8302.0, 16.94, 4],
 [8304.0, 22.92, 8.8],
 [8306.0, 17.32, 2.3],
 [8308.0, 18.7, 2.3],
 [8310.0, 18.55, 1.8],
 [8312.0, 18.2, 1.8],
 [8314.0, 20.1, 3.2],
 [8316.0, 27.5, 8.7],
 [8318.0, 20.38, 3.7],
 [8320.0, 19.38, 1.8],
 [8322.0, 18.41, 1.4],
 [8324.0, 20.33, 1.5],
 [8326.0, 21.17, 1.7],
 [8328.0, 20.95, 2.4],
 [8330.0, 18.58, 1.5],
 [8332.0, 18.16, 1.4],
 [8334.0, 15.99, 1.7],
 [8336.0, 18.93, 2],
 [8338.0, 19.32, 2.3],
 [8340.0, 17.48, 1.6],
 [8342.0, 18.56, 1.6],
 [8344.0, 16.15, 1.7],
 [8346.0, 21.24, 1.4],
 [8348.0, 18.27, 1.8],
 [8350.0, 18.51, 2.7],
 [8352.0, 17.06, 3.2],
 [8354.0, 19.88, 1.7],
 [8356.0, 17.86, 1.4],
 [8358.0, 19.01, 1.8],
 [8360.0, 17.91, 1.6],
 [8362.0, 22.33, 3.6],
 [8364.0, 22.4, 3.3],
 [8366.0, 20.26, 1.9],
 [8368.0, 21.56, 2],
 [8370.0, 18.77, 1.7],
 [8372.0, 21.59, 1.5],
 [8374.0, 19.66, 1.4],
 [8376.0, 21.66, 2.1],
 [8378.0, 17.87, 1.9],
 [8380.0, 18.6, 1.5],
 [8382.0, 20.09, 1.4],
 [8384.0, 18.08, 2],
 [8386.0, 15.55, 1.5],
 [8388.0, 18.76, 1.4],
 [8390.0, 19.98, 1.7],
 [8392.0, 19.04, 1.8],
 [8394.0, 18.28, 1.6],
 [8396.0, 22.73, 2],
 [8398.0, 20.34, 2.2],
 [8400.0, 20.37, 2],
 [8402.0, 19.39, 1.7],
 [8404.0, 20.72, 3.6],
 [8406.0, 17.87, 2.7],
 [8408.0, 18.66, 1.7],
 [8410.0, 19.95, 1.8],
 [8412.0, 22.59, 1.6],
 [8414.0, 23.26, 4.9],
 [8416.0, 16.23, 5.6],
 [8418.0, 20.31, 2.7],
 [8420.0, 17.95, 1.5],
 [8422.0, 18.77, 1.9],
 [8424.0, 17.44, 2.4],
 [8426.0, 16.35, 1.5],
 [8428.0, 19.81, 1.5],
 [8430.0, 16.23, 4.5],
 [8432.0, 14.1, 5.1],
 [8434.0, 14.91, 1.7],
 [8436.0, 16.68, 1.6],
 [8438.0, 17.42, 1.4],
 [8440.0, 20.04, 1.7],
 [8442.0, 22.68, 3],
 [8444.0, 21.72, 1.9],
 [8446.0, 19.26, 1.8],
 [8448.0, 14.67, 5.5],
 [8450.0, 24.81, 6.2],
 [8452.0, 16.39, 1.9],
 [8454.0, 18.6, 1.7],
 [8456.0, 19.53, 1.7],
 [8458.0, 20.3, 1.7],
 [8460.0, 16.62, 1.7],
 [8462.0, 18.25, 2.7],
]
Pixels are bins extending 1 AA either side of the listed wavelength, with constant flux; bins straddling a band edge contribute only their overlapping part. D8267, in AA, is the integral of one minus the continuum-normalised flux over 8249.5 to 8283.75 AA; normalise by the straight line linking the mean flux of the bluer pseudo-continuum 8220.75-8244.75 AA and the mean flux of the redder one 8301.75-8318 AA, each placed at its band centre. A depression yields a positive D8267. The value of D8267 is 1.9 AA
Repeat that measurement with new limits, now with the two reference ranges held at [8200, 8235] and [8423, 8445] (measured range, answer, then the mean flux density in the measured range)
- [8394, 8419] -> -3.1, 20.1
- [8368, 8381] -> -1.5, 19.8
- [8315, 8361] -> -3.7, 19.2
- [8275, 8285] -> -1.0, 19.4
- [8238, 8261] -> -1.2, 18.5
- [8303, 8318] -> -2.3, 20.5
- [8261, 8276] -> -2.7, 20.8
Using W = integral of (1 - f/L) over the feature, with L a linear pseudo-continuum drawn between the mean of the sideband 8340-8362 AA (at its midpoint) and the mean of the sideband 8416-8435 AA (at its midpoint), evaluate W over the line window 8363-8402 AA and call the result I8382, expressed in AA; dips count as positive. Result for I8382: -3.8 AA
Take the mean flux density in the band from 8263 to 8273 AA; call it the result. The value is 19.7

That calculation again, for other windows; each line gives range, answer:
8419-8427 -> 17.6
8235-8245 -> 17.6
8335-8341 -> 18.6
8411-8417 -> 20.7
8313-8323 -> 21.2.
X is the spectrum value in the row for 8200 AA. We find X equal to 20.84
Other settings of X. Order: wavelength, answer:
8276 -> 24.94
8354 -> 19.88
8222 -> 32.05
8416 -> 16.23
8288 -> 23.76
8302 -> 16.94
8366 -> 20.26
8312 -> 18.2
